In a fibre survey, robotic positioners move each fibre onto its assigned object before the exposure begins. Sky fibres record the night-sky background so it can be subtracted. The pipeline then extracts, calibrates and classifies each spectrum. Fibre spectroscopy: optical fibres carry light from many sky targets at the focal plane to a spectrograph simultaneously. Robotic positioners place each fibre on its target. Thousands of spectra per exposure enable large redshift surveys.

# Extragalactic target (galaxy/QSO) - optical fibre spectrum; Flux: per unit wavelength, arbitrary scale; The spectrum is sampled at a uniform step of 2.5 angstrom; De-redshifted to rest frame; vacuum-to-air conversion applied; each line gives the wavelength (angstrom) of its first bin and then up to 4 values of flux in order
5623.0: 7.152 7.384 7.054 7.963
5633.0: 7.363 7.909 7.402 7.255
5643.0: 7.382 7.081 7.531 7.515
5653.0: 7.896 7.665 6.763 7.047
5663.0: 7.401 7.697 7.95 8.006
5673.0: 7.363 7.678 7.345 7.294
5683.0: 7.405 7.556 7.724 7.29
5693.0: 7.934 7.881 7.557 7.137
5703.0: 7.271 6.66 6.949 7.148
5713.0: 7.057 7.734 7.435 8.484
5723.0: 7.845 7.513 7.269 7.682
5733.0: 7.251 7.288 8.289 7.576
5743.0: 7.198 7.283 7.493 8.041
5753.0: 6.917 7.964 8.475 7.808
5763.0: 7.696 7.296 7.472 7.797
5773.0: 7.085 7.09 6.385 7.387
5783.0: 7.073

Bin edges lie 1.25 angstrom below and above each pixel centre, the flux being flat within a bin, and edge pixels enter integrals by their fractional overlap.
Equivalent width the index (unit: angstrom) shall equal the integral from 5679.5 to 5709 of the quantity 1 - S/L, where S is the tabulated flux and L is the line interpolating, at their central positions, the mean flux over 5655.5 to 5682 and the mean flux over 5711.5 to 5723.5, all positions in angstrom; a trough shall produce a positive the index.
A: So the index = 0.7 angstrom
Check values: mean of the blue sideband 7.46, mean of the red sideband 7.69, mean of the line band 7.39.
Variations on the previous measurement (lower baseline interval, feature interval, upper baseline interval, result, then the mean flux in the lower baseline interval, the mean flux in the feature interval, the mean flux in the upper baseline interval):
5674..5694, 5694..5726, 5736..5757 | 0.48 angstrom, 7.52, 7.44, 7.59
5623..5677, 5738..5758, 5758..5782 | -0.54 angstrom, 7.48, 7.61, 7.39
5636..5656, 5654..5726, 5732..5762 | 0.65 angstrom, 7.48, 7.48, 7.64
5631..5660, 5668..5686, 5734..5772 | -0.13 angstrom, 7.44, 7.55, 7.63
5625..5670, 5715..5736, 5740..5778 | -0.34 angstrom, 7.47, 7.62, 7.51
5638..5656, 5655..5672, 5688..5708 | -0.13 angstrom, 7.46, 7.49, 7.38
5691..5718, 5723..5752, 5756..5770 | 0.13 angstrom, 7.34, 7.54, 7.76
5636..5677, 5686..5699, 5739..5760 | -0.23 angstrom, 7.48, 7.67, 7.63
